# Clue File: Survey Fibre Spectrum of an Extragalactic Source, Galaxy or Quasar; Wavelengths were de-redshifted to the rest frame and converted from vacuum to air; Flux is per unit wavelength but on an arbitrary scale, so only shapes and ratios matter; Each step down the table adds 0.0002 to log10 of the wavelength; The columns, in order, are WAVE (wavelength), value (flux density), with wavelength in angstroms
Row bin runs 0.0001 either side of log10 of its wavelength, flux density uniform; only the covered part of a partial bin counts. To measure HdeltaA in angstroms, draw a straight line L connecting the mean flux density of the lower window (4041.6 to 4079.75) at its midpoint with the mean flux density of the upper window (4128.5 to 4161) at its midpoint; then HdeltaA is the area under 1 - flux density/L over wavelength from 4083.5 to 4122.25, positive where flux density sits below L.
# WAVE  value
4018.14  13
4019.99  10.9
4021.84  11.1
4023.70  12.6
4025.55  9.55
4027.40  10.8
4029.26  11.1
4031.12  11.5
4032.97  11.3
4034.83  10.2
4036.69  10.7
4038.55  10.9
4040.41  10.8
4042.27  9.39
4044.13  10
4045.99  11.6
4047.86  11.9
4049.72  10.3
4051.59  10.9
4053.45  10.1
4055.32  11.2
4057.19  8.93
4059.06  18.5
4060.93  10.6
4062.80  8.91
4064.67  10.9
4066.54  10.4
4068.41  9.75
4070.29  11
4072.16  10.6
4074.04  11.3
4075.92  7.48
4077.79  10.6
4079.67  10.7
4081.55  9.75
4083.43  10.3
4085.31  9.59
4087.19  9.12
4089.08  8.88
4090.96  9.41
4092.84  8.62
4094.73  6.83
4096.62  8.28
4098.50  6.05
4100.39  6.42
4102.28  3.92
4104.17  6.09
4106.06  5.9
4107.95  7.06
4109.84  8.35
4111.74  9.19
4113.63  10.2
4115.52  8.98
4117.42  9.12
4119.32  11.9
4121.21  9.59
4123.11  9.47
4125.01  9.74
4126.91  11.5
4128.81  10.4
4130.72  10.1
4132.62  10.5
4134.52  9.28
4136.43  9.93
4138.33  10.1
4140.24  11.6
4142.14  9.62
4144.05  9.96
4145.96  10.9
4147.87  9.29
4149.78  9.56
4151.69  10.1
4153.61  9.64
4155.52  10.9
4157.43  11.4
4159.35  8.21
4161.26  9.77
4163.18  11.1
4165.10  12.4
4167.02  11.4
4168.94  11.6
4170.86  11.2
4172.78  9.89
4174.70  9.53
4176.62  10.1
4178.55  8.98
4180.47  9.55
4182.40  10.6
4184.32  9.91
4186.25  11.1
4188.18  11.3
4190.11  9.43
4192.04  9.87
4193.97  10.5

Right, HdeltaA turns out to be 8.1 angstroms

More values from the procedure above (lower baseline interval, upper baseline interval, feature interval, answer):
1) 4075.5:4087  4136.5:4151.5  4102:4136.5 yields 3.18 angstroms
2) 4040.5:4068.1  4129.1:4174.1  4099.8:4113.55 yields 4.78 angstroms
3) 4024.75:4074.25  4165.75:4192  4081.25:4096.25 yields 2.39 angstroms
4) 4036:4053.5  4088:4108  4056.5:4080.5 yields -4.46 angstroms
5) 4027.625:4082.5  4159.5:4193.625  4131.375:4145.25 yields 0.47 angstroms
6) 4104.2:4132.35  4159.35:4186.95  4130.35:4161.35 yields -0.60 angstroms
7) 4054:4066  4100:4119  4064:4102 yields 2.16 angstroms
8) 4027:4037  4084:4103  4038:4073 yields -4.18 angstroms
